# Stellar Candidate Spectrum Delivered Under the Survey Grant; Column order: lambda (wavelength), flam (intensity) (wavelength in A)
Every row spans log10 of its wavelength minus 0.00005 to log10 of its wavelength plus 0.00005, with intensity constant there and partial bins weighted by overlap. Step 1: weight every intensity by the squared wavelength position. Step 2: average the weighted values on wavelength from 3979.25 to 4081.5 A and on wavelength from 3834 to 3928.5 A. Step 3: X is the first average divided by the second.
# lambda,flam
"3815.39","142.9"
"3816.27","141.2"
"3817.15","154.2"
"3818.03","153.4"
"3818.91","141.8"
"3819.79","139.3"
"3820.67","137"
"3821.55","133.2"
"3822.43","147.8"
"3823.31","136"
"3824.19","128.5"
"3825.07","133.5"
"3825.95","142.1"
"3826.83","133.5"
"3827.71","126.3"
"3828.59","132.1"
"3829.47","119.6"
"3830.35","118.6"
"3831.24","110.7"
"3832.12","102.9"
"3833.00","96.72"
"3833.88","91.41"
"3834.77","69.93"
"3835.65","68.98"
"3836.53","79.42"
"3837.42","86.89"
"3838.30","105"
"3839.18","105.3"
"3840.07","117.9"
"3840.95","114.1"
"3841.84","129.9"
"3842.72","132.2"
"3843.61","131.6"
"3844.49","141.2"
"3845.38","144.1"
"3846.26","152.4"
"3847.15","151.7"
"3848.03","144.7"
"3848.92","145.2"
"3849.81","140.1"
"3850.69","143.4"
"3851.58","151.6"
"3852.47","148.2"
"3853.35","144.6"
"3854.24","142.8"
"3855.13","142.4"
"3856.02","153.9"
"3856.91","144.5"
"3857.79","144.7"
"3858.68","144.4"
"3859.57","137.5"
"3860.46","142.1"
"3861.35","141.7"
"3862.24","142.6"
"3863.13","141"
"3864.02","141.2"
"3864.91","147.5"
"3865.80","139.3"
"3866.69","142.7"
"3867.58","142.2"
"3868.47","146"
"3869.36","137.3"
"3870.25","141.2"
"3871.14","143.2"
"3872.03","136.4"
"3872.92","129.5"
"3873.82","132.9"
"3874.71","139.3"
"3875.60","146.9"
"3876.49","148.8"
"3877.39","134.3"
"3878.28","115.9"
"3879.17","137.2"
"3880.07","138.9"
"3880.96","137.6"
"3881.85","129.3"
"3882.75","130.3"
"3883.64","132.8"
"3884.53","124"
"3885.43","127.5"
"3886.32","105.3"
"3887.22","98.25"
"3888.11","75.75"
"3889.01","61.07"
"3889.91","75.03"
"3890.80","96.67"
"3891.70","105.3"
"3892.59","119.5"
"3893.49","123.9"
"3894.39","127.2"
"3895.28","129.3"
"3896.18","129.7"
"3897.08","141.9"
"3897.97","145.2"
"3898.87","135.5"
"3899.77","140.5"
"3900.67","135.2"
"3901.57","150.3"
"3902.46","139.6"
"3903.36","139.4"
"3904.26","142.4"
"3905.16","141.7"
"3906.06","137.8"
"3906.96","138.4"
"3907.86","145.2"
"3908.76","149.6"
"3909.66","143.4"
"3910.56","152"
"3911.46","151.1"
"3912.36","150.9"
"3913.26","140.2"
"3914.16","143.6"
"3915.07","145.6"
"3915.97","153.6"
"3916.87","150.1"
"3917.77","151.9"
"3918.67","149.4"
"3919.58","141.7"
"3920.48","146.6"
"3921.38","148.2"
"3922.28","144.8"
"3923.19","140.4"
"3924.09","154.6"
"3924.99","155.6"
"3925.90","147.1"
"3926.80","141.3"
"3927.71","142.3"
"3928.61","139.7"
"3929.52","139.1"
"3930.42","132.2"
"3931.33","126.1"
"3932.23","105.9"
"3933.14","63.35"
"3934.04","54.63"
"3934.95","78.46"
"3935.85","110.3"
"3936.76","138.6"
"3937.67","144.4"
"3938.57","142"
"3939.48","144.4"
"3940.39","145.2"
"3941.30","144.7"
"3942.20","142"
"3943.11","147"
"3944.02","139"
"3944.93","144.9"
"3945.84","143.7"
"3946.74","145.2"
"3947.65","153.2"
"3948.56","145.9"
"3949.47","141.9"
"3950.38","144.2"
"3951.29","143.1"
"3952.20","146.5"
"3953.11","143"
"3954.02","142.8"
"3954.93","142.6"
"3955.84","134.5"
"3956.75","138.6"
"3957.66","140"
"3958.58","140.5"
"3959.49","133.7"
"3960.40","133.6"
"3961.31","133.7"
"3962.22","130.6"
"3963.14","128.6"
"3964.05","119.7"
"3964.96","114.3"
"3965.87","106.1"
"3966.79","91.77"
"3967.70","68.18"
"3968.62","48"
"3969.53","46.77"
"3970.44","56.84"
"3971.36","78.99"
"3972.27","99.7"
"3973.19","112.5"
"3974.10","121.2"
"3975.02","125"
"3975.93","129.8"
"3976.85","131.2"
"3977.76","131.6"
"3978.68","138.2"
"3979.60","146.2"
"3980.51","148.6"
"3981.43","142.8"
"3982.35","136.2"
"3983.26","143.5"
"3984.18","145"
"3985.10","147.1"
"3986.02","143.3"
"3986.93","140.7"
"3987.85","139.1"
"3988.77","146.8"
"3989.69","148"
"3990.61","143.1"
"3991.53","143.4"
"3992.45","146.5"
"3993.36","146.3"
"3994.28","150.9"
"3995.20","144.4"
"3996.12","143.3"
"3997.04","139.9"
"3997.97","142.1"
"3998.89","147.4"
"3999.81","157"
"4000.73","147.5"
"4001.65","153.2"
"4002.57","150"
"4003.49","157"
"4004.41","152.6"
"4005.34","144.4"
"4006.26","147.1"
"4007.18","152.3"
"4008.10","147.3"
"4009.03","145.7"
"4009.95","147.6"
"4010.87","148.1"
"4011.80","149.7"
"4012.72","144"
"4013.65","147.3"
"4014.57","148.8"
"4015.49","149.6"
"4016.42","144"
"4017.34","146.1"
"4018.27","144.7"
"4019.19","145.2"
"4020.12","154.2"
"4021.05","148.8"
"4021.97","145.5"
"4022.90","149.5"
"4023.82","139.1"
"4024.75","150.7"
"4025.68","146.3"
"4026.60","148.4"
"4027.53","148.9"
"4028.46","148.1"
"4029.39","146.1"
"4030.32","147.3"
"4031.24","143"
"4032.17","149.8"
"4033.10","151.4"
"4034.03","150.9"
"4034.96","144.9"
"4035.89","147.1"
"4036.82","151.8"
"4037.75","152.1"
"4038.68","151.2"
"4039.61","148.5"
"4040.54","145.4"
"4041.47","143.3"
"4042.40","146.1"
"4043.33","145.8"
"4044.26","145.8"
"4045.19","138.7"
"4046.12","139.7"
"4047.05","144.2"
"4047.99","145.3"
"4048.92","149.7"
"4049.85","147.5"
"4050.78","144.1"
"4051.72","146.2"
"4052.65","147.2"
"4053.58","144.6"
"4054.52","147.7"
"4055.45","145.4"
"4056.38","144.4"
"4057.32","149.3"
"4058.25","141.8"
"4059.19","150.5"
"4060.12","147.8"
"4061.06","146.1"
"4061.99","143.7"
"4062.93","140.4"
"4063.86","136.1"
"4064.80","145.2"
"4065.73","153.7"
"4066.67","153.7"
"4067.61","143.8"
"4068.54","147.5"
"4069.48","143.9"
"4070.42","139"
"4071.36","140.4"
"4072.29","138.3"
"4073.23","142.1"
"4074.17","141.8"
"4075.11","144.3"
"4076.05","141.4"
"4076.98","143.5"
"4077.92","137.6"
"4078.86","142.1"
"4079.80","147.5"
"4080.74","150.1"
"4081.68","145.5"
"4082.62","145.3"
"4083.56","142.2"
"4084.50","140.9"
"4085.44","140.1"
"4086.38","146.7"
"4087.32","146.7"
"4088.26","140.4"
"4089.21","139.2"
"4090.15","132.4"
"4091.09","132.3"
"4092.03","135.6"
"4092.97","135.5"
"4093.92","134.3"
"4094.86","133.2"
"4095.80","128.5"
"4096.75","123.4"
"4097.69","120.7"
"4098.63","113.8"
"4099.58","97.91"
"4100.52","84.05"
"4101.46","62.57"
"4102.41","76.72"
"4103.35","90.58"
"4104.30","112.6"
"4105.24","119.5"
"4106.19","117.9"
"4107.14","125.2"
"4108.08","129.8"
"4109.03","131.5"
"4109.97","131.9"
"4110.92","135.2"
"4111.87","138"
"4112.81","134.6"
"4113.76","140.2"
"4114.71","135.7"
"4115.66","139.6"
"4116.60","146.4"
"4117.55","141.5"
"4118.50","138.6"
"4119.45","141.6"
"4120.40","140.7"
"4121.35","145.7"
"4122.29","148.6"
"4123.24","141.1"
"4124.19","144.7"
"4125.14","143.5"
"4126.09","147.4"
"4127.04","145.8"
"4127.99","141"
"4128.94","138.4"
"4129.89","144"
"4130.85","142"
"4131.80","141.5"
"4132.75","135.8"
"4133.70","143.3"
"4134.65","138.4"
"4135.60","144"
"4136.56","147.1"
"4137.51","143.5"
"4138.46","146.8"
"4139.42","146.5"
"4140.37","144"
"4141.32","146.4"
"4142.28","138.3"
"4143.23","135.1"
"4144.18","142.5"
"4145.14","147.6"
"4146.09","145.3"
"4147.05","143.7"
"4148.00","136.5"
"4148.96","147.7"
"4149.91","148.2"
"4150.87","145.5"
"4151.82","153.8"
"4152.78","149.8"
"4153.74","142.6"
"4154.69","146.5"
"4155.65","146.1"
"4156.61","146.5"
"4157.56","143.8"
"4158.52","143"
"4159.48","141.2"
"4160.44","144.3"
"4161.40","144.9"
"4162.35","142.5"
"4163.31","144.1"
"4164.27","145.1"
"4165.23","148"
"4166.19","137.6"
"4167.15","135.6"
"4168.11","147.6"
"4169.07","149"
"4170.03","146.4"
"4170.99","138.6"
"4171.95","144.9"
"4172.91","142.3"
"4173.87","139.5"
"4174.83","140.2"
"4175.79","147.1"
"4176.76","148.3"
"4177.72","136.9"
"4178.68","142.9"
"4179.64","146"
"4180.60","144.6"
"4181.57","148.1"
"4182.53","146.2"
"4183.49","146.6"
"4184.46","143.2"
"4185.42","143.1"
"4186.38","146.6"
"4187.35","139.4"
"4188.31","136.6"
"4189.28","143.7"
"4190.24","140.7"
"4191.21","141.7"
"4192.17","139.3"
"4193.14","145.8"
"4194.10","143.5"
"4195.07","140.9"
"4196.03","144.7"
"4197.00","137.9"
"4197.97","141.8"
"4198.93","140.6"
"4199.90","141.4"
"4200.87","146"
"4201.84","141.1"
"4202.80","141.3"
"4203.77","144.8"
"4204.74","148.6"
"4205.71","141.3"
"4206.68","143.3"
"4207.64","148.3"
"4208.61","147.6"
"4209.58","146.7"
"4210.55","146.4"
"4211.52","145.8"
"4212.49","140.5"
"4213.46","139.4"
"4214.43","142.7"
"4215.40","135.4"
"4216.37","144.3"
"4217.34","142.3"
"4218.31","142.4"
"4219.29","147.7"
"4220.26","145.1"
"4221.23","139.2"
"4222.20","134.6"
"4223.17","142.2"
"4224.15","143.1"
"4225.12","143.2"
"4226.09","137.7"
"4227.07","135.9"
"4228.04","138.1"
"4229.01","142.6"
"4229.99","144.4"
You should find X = 1.18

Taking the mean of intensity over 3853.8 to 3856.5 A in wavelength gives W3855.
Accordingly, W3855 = 146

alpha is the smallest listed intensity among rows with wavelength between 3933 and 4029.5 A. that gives 46.77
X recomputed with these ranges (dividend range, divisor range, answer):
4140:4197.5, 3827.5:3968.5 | 1.25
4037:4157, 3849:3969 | 1.14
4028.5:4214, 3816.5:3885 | 1.22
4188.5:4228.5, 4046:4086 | 1.06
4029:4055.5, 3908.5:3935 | 1.14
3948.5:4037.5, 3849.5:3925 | 1.06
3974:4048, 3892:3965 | 1.10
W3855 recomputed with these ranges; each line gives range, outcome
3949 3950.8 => 143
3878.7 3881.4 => 138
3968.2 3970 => 47.7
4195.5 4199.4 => 141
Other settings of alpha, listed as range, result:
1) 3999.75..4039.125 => 139.1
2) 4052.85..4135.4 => 62.57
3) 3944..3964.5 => 119.7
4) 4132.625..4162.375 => 135.1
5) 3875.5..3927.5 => 61.07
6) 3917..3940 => 54.63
